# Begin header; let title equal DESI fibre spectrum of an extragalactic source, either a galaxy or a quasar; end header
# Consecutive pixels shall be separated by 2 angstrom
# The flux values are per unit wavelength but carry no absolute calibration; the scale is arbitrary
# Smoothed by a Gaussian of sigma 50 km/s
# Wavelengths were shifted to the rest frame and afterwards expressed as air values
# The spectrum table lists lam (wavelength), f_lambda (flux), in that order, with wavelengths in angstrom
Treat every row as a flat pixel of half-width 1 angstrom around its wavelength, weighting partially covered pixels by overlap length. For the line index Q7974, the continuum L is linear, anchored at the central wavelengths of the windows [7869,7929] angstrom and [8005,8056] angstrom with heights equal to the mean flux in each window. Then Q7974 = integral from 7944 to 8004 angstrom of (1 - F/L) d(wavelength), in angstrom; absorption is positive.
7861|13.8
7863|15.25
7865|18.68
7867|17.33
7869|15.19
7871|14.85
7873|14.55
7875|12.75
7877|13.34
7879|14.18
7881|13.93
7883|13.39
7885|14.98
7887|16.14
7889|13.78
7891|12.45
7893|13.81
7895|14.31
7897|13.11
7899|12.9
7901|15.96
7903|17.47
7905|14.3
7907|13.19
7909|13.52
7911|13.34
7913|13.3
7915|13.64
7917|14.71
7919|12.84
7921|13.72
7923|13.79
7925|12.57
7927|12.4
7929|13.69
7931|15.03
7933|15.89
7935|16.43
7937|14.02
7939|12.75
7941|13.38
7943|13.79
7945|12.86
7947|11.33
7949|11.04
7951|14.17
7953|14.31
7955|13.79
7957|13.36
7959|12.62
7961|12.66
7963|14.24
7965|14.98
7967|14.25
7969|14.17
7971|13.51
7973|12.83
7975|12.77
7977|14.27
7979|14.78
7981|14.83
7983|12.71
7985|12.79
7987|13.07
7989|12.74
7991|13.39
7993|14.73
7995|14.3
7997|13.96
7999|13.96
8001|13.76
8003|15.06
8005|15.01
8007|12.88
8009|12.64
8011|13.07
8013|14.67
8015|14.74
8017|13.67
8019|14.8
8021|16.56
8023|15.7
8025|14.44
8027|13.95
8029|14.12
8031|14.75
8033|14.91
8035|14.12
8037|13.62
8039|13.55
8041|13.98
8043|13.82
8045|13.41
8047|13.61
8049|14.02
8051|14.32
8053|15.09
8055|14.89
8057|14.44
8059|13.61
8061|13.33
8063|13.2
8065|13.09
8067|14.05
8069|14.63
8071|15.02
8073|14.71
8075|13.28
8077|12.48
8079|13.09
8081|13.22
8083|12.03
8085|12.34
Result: 2.23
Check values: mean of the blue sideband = 13.9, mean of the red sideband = 14.2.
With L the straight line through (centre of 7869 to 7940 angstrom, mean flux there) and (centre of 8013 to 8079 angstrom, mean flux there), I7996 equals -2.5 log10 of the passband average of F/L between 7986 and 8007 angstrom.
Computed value 0.01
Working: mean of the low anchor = 14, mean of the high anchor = 14.2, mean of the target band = 13.9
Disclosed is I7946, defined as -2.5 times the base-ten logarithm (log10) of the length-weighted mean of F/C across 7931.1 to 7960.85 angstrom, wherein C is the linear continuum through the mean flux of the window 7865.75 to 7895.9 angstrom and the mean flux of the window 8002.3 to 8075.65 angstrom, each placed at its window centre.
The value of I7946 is 0.06 mag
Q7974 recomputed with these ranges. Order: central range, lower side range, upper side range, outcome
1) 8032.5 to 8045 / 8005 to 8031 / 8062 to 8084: 0.1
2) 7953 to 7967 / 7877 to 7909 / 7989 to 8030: 0.5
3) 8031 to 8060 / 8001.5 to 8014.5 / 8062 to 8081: -0.7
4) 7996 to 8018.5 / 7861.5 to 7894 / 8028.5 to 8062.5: 0.4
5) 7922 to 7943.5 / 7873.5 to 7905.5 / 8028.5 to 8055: 0.3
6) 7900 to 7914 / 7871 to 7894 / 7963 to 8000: -0.5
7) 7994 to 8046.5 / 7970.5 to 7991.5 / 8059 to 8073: -2.1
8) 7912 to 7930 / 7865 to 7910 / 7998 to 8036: 1.3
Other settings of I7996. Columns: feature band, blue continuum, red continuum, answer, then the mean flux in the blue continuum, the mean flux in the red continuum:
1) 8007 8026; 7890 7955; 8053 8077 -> -0.036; 13.8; 14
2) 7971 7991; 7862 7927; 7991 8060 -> 0.064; 14.3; 14.2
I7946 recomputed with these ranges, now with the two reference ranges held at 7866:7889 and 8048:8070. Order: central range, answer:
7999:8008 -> 0.00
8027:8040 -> 0.00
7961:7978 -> 0.04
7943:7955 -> 0.12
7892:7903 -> 0.01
